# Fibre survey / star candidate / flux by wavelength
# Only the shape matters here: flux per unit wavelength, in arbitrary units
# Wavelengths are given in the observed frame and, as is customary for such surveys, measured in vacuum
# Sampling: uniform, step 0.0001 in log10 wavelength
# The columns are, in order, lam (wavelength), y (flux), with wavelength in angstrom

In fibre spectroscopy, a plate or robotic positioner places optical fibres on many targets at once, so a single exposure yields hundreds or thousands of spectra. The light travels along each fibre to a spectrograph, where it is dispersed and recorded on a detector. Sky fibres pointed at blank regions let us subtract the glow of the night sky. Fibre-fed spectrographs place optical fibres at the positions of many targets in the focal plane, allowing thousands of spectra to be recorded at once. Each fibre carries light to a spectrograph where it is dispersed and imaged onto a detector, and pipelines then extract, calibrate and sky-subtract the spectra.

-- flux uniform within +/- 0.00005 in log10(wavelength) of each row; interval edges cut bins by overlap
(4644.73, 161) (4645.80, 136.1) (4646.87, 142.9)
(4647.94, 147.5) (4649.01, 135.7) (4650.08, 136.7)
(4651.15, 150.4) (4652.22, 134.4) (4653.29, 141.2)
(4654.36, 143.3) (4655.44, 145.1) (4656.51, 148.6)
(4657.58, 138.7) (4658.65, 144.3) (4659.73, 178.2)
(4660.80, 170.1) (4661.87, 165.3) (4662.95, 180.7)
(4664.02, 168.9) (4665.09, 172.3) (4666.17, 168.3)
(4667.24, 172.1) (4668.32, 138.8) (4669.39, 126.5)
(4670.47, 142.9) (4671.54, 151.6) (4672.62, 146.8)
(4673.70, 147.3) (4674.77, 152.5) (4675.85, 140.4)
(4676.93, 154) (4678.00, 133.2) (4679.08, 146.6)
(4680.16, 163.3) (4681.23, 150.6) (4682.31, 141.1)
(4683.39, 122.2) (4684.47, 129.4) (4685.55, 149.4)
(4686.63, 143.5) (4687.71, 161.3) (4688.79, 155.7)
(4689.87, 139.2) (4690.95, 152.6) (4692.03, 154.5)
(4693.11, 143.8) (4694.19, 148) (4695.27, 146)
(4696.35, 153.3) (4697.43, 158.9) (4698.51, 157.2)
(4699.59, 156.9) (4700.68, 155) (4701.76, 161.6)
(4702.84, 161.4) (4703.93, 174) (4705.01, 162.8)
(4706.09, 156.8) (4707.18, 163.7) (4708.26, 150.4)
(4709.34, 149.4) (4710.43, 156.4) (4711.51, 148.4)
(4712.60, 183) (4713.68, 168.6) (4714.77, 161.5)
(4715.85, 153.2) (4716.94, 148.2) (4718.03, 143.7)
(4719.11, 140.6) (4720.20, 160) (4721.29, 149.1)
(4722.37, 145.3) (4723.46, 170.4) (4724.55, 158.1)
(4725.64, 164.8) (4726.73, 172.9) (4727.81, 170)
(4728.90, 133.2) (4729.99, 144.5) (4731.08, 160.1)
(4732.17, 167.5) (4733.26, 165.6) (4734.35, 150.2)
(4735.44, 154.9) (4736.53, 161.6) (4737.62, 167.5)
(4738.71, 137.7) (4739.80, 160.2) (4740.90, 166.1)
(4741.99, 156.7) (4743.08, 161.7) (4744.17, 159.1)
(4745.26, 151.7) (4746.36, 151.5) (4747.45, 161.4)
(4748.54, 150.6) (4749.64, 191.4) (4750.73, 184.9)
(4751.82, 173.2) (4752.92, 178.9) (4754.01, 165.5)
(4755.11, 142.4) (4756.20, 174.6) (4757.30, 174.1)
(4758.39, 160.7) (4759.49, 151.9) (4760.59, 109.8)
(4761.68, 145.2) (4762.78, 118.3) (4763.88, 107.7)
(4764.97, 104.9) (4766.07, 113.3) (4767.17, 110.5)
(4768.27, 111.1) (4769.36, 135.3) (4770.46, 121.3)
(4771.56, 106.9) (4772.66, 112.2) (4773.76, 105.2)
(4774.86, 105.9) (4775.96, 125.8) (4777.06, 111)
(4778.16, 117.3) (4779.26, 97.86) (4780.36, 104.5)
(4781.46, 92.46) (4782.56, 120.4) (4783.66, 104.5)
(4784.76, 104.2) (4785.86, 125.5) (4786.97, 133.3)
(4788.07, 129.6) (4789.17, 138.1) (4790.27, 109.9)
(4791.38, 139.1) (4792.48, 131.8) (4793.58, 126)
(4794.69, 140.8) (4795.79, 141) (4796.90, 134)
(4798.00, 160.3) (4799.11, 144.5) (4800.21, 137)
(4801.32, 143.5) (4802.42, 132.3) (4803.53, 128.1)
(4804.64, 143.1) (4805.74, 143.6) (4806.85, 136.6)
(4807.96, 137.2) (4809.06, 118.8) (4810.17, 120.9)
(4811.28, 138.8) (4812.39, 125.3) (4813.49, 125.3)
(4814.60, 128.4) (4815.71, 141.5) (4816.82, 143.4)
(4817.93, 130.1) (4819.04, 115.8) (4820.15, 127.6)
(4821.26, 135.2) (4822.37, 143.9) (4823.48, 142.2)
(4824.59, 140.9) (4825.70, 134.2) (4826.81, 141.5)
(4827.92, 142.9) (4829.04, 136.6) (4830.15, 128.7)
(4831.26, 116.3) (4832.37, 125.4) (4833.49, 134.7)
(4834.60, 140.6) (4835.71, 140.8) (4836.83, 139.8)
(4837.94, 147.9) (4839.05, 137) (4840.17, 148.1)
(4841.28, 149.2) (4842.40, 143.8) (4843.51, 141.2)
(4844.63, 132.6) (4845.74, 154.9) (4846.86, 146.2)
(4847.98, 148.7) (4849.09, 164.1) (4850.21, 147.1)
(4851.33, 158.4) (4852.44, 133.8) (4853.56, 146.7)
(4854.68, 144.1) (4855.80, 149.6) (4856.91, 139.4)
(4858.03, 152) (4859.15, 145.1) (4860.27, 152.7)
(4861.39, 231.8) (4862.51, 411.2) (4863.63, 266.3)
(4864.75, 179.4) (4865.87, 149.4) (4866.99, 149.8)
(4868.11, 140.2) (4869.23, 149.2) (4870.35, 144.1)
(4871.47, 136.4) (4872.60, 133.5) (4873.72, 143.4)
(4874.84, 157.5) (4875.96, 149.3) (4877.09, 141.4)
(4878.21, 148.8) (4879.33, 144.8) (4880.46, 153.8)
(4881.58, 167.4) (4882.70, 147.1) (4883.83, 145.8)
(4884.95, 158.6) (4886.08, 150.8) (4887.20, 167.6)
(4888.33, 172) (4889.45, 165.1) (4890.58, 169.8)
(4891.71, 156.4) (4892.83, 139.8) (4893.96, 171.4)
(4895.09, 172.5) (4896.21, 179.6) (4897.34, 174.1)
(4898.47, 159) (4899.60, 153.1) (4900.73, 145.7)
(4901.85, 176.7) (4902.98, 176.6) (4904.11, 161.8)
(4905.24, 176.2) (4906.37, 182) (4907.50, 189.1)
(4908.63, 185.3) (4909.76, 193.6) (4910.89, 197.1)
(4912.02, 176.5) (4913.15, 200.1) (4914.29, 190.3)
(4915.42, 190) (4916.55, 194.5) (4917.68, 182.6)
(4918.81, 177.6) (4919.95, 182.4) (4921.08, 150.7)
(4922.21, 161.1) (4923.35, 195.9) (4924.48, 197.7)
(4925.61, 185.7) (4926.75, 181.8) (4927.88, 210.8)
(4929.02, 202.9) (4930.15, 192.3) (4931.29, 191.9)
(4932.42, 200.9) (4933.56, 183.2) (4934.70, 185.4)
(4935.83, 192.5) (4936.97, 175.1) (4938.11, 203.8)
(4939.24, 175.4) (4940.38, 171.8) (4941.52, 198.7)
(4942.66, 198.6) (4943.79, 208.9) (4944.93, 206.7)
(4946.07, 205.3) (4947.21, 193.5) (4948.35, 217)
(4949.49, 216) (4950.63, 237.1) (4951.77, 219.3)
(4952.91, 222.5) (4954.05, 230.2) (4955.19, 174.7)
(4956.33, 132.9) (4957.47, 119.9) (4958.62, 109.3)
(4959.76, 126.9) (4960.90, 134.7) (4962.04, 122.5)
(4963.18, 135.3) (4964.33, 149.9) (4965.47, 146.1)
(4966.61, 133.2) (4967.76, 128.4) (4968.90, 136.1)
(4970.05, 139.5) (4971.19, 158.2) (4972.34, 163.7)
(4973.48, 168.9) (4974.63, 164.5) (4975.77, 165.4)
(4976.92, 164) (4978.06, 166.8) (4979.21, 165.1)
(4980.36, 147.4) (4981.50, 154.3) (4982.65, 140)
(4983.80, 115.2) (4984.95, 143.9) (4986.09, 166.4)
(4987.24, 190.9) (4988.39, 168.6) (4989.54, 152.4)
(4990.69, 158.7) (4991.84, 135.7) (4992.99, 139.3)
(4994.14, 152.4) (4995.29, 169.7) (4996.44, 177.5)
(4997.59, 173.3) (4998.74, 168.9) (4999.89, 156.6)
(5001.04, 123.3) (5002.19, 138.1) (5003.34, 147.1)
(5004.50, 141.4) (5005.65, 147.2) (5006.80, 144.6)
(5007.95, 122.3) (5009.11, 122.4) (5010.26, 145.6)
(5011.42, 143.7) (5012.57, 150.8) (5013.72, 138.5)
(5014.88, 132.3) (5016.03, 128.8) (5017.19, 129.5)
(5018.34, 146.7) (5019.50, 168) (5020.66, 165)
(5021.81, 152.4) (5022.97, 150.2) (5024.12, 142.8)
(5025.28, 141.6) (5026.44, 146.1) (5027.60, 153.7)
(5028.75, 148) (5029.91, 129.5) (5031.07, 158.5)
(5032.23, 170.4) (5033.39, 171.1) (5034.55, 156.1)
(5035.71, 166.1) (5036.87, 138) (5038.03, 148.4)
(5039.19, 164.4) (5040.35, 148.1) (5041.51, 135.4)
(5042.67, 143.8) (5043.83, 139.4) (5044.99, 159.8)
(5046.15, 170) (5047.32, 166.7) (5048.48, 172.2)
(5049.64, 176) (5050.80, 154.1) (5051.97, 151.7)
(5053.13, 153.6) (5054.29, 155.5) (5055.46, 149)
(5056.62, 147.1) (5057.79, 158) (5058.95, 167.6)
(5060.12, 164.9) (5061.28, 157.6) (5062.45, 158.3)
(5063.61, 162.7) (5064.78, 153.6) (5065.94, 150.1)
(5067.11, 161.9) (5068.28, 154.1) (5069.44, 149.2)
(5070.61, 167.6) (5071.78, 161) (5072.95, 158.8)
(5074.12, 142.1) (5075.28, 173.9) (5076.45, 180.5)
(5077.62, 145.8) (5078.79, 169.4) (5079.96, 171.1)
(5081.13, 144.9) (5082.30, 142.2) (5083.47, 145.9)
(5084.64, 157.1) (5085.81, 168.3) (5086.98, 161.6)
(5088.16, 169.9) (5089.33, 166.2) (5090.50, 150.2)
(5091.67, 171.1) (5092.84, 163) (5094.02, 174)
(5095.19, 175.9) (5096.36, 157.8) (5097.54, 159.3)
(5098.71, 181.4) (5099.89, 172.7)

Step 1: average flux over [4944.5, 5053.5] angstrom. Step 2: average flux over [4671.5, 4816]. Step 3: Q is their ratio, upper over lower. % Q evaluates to 1.08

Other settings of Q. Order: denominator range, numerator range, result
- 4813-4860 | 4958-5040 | 1.06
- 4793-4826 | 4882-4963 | 1.32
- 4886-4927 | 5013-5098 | 0.89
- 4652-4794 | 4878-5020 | 1.13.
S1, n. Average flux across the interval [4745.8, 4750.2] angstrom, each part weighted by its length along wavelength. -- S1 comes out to 164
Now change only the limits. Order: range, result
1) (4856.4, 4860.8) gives 147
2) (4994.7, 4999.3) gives 172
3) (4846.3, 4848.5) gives 147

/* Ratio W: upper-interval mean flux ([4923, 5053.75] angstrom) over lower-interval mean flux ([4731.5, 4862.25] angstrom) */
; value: 1.16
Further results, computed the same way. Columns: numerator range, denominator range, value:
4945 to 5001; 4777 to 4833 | 1.25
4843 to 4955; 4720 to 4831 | 1.27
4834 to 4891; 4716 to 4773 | 1.06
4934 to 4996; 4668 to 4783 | 1.13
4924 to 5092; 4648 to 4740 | 1.05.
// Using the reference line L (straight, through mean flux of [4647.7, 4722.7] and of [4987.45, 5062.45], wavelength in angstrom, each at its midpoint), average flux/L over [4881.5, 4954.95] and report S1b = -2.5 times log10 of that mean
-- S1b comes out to -0.21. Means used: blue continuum 152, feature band 184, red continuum 152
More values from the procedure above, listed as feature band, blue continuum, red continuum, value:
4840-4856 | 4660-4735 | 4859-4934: 0.157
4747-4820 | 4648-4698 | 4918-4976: 0.208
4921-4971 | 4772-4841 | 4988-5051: -0.231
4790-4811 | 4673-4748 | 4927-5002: 0.176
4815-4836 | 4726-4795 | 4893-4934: 0.166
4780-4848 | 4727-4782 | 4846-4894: 0.141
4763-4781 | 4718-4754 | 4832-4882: 0.381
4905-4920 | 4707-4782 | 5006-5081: -0.241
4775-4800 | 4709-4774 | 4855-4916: 0.252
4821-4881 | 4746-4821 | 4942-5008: -0.075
